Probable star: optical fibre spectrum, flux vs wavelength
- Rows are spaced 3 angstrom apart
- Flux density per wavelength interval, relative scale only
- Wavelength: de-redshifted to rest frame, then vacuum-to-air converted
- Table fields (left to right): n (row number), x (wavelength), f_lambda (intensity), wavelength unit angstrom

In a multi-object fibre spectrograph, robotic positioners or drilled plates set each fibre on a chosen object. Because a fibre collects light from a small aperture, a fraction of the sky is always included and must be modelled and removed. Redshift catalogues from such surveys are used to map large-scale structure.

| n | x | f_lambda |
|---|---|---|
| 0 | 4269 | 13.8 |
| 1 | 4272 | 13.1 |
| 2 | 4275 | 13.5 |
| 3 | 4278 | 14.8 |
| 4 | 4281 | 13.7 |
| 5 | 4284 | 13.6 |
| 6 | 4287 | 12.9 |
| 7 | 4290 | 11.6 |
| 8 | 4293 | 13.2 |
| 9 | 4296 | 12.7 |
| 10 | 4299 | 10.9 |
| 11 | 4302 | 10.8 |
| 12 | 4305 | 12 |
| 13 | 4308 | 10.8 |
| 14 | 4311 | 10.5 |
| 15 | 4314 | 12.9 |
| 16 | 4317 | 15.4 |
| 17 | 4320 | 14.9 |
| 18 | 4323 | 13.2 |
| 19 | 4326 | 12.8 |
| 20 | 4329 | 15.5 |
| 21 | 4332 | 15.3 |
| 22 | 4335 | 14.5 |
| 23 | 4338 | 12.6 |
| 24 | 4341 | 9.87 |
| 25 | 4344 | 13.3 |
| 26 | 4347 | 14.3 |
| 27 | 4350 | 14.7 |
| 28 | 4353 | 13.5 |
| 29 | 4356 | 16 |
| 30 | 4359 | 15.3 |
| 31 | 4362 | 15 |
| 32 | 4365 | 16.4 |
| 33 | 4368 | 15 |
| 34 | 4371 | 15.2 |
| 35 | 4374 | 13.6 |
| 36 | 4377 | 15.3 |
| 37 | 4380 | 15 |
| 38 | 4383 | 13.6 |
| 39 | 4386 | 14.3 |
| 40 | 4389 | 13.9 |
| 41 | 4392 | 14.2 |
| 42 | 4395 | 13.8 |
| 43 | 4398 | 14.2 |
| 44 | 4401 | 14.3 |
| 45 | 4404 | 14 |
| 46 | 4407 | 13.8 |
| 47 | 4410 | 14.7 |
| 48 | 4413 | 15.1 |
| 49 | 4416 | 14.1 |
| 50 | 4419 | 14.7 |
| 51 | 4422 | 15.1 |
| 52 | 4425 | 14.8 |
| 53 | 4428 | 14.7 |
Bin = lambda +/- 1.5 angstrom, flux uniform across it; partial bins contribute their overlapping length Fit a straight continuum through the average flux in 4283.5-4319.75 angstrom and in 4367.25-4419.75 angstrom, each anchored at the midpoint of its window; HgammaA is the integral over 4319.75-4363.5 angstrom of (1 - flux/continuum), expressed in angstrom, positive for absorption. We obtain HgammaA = -2.69 angstrom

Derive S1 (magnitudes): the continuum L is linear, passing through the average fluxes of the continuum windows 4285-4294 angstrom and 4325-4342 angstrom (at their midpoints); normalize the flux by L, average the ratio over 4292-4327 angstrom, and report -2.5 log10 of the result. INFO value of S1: 0.05 mag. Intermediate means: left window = 12.6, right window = 13.6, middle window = 12.5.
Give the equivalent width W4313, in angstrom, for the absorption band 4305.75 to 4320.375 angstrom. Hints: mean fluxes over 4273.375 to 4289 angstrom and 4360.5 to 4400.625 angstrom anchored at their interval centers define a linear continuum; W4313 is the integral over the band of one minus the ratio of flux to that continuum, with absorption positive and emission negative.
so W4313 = 1.30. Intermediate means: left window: 13.6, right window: 14.6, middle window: 12.7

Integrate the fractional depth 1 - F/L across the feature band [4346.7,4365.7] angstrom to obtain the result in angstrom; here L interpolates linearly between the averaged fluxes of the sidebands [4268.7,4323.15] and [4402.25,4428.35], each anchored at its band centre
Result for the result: -1.8 angstrom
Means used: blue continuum 12.8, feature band 15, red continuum 14.5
